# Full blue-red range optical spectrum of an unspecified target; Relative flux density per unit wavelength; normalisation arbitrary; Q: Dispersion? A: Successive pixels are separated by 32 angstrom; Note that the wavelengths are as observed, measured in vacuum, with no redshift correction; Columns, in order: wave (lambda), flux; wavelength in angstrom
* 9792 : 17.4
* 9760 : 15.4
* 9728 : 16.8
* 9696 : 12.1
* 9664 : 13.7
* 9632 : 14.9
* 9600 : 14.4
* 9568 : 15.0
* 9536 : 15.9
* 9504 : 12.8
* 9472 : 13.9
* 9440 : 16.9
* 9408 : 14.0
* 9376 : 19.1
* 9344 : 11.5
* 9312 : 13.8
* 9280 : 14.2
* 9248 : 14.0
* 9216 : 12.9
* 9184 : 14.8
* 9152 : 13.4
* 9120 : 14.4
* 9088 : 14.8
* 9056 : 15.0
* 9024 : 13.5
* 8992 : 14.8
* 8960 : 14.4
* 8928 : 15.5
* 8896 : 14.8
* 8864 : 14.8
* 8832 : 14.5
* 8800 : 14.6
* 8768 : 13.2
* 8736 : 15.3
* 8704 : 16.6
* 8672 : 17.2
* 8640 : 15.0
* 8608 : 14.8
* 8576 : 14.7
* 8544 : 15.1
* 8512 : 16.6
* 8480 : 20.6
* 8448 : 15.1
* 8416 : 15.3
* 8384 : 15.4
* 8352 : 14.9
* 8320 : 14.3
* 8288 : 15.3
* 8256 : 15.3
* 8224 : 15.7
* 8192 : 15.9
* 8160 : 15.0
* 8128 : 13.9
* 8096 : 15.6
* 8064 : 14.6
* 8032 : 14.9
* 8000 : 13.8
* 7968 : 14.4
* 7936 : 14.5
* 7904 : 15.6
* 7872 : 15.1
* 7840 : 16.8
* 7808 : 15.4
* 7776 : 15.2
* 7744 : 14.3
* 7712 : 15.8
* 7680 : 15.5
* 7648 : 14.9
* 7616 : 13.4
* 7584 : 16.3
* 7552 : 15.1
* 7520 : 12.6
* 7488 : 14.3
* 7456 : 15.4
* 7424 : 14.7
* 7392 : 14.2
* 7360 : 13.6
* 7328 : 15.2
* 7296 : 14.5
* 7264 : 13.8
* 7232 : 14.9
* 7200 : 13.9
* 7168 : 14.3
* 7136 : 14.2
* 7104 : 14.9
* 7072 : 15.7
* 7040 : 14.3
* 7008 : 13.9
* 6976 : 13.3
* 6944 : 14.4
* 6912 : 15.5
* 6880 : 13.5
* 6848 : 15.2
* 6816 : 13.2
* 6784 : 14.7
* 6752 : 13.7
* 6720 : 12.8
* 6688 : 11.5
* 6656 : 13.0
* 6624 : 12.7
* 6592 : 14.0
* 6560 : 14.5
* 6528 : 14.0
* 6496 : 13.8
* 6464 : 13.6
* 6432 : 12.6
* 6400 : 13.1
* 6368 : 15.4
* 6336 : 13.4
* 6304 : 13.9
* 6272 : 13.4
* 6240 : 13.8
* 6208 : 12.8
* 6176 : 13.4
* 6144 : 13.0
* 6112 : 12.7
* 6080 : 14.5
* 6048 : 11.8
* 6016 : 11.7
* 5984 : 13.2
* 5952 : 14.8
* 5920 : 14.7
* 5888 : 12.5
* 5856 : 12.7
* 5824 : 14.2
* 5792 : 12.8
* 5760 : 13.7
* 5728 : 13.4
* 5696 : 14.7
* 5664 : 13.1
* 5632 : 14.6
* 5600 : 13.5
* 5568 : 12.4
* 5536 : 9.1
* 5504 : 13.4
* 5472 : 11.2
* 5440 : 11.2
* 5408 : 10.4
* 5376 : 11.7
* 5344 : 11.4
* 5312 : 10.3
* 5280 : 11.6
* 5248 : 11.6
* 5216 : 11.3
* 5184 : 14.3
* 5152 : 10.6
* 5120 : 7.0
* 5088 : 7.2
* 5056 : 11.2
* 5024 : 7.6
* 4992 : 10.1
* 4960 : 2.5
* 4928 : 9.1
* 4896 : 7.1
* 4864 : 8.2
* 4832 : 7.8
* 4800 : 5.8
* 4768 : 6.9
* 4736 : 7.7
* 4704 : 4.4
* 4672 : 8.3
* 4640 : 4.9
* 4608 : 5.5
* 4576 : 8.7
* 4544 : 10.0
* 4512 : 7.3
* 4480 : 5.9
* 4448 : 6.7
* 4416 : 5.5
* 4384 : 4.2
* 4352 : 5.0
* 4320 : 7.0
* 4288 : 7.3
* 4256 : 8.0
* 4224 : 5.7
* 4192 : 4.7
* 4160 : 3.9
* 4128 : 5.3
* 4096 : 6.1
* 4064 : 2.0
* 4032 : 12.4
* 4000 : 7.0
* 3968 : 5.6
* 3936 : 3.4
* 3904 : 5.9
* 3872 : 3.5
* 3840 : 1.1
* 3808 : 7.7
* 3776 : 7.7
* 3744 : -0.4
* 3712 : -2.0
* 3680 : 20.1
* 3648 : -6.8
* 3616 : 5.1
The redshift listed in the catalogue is 0.292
